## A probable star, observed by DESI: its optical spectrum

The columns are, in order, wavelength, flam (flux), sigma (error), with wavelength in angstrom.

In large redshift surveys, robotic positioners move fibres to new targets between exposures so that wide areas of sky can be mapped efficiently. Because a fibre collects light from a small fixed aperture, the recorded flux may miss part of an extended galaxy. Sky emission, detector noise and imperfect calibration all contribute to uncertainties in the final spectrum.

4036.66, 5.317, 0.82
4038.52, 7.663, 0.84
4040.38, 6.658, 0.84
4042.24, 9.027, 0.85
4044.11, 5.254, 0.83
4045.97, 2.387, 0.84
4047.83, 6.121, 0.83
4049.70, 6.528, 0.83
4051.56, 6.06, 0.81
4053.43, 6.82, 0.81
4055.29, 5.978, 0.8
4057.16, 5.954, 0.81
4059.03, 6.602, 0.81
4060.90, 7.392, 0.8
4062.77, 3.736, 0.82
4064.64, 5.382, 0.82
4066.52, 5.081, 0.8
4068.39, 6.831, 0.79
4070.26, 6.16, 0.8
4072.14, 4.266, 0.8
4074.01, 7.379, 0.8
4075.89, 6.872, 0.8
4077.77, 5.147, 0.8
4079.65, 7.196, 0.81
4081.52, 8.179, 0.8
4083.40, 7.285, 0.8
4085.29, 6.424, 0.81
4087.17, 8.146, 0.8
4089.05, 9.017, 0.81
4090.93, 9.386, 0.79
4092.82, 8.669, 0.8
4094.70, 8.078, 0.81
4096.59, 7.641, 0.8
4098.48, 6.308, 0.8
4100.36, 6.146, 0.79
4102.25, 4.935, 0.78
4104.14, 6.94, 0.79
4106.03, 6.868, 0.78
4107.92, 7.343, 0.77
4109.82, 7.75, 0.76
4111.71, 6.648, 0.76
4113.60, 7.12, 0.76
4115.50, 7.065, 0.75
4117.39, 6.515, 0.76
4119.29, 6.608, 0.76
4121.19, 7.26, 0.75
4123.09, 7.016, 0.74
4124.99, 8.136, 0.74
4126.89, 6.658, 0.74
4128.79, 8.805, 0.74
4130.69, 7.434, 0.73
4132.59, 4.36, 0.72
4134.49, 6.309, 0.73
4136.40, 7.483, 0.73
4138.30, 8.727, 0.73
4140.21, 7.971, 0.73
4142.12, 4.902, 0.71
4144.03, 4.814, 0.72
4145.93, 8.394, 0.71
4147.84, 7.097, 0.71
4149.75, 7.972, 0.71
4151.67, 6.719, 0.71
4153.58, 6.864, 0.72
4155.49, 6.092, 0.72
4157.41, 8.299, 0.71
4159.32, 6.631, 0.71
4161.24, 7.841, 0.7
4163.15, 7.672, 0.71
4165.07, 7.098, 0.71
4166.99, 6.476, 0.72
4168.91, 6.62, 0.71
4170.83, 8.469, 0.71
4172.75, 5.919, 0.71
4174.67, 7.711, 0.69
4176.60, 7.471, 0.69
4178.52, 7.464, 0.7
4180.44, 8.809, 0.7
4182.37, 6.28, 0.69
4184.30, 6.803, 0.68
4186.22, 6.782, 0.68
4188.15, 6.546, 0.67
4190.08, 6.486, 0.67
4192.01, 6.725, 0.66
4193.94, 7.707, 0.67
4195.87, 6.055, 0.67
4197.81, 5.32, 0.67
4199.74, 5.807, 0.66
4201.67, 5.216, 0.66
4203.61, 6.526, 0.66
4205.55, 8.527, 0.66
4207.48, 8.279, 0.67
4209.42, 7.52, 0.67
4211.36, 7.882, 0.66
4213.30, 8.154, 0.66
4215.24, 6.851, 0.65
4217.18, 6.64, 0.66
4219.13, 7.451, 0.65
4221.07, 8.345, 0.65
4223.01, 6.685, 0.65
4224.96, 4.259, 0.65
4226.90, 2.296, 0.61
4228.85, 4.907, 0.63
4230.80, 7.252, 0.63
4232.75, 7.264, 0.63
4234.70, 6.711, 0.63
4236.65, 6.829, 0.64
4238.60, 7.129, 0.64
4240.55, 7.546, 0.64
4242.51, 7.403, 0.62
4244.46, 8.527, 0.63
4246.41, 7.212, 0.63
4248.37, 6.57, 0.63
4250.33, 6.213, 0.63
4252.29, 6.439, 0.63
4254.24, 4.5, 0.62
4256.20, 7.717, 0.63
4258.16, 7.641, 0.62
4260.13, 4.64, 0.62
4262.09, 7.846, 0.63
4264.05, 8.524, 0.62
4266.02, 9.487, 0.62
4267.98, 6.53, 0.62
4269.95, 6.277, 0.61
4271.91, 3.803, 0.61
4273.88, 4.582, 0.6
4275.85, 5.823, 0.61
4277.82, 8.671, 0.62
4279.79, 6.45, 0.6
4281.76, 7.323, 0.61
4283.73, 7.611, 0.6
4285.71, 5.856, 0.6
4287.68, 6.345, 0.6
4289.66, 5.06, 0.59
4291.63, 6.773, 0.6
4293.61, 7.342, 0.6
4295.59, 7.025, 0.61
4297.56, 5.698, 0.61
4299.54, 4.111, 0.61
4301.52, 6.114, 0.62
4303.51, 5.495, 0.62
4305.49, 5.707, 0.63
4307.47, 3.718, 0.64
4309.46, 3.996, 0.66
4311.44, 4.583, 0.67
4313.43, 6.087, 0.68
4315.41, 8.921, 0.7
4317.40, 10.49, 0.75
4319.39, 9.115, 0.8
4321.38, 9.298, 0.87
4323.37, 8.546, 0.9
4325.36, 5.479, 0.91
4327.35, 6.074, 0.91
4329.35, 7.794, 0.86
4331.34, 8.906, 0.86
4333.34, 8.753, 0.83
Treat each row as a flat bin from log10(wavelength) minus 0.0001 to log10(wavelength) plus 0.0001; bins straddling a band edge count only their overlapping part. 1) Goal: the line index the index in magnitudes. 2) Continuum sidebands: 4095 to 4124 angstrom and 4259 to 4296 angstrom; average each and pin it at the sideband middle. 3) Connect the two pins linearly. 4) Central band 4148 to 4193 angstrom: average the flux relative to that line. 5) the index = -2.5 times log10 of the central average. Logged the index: -0.06 mag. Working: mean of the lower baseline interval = 6.84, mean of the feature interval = 7.12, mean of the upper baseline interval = 6.63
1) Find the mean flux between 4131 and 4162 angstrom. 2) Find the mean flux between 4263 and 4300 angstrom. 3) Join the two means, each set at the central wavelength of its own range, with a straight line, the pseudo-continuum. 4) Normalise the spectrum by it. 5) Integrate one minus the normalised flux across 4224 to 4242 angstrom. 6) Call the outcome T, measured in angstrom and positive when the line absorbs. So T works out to 1.6 angstrom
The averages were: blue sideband 6.91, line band 6.06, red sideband 6.53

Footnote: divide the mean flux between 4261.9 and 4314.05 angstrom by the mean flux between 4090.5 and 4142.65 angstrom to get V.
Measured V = 0.9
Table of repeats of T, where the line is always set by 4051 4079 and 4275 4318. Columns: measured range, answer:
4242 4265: -2.5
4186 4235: -3.5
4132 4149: -1.8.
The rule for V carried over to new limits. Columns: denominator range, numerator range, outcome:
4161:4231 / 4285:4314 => 0.82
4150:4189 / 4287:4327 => 0.91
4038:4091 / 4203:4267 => 1.08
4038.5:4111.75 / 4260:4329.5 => 0.99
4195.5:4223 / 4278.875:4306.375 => 0.88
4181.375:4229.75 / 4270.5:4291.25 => 0.94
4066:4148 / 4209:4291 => 0.95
